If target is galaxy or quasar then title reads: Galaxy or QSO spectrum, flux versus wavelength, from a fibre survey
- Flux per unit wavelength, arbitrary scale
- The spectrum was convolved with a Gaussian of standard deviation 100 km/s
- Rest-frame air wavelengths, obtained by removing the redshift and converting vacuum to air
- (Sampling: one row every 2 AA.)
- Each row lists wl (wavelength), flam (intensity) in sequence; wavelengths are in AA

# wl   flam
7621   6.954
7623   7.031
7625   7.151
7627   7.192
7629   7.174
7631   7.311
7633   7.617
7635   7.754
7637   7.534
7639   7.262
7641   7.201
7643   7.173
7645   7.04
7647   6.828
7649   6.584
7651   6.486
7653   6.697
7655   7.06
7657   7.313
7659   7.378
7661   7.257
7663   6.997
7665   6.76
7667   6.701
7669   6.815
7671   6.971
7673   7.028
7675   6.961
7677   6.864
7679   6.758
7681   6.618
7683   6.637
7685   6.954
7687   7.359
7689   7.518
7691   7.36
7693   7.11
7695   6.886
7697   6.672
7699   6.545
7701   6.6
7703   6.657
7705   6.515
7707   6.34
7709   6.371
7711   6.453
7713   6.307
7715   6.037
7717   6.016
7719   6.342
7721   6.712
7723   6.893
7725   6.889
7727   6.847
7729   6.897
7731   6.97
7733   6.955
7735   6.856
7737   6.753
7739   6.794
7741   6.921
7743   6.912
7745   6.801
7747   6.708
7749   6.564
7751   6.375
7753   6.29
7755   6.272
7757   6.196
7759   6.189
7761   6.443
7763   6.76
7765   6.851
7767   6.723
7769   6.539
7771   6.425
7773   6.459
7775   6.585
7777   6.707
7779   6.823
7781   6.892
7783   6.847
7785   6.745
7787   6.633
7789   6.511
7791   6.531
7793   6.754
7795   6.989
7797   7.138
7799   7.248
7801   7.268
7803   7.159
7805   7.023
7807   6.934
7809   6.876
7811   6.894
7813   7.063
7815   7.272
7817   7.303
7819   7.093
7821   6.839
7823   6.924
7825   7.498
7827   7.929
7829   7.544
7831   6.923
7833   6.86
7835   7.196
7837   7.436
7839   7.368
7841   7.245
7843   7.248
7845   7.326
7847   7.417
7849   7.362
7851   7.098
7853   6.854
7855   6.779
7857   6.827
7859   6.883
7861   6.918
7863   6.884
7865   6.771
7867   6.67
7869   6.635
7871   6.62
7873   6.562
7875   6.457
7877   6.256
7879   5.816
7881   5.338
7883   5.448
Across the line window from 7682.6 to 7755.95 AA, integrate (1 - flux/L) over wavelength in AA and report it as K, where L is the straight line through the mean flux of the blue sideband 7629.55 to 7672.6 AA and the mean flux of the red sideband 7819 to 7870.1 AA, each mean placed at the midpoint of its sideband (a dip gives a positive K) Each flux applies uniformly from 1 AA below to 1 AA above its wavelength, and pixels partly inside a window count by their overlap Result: 4.0 AA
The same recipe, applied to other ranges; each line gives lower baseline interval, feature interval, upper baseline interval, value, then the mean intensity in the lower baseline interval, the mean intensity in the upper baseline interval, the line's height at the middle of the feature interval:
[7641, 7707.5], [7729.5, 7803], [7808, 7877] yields 2.75 AA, 6.9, 7.03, 6.97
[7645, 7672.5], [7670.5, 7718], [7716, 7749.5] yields 0.79 AA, 6.92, 6.76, 6.84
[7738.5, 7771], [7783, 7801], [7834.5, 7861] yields -0.11 AA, 6.58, 7.15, 6.8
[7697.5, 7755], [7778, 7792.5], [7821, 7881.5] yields 0.11 AA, 6.61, 6.93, 6.76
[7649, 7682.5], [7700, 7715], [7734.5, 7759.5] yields 0.68 AA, 6.9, 6.59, 6.74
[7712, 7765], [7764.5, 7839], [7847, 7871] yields -2.27 AA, 6.61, 6.89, 6.76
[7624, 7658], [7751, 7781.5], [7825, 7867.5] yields 2.58 AA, 7.14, 7.14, 7.14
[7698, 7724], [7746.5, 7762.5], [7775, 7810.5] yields 0.71 AA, 6.45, 6.88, 6.68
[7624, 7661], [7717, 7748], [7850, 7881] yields 0.67 AA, 7.16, 6.63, 6.94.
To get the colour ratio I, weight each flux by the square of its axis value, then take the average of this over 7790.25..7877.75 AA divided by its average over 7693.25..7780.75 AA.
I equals 1.09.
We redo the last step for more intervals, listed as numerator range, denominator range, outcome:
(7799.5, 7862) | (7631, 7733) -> 1.08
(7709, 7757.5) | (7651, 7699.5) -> 0.96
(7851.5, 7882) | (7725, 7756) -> 1.01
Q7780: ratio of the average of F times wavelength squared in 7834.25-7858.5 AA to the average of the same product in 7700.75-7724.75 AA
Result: 1.15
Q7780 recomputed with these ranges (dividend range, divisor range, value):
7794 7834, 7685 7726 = 1.10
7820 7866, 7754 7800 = 1.09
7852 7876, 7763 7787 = 1.03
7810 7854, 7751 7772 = 1.14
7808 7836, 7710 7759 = 1.11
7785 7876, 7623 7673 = 1.04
